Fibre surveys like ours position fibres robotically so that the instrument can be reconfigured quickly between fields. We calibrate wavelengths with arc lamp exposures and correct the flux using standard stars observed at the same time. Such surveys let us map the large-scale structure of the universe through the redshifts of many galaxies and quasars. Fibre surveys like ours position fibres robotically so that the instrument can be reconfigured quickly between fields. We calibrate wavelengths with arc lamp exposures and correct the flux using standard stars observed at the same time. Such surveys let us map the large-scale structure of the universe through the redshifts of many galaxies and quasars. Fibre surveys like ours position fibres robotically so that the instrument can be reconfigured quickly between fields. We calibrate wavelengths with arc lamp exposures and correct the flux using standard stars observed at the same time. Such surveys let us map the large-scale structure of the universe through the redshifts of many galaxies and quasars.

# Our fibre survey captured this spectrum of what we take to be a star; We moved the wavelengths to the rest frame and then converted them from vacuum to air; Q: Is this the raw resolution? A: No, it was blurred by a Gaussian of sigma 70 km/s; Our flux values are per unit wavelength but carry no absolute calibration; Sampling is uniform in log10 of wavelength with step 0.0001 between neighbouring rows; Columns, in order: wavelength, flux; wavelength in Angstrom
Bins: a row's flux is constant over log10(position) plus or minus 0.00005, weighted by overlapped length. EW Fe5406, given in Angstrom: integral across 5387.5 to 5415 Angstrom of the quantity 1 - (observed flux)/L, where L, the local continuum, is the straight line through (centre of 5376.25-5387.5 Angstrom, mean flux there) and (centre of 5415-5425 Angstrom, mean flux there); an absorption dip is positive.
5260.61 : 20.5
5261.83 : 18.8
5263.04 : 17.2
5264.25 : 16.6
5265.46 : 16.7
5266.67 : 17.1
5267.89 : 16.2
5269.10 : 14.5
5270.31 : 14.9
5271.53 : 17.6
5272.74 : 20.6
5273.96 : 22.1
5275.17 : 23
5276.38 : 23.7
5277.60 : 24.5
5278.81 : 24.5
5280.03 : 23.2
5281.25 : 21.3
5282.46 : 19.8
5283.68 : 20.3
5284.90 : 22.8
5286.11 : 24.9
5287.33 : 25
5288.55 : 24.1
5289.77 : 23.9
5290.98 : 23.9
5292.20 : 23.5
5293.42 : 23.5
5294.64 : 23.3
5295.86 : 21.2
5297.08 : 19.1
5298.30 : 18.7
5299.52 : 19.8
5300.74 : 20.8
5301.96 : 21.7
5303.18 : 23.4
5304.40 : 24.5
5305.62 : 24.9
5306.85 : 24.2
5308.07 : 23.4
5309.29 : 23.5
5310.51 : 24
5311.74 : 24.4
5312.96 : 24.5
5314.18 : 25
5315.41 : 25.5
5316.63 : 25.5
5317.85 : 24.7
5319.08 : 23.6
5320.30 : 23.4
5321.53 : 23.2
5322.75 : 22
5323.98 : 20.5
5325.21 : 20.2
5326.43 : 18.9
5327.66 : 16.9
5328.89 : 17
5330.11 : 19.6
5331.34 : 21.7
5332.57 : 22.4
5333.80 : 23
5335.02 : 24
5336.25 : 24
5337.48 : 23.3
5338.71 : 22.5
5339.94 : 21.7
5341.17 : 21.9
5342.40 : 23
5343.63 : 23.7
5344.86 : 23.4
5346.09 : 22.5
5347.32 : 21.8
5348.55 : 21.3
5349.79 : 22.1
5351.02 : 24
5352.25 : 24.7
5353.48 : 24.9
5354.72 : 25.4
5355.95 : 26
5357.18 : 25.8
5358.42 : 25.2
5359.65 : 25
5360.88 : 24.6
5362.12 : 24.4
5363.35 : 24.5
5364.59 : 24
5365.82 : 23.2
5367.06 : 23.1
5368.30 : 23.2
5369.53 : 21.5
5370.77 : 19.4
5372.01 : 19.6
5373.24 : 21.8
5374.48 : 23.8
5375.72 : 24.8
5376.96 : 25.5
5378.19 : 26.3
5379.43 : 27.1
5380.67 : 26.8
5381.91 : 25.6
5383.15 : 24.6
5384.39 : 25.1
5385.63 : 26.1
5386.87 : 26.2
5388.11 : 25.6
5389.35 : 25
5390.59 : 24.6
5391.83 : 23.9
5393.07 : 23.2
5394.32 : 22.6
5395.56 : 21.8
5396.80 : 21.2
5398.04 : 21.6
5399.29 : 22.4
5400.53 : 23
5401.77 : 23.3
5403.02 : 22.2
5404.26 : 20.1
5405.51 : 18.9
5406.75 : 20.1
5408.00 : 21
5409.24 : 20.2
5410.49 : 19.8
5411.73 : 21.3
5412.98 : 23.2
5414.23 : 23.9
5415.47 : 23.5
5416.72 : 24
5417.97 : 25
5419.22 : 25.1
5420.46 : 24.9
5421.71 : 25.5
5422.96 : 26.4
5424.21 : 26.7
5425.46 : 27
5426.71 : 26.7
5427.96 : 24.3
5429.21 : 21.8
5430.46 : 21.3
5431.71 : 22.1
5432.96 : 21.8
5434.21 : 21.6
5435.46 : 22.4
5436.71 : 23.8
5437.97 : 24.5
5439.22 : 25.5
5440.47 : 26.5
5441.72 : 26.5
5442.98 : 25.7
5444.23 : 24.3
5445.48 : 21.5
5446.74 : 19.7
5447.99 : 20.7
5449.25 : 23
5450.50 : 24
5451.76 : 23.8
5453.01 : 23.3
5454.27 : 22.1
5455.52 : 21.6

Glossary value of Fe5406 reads 3.6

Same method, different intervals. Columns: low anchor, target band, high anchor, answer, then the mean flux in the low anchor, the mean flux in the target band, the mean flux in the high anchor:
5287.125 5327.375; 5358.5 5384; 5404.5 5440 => -1.0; 22.9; 24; 23.3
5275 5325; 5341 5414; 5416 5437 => 1.1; 23.1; 23.3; 24.1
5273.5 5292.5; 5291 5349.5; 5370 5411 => 1.8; 23.2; 22.4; 23.1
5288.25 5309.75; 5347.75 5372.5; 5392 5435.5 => -0.9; 22.6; 23.6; 22.9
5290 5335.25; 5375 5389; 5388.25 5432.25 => -1.7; 22.4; 25.8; 23.1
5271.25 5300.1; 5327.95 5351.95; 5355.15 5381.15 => 1.3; 22.3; 22.2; 24.1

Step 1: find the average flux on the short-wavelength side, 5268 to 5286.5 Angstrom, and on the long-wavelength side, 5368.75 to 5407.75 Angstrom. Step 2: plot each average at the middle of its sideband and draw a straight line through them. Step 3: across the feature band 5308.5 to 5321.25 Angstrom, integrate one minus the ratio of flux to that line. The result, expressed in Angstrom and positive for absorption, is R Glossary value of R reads -1.5 Angstrom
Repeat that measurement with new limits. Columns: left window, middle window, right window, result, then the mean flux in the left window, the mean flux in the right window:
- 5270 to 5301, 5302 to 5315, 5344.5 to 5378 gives -0.9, 22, 23.6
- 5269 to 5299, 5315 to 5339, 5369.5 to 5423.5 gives 0.4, 21.9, 23.4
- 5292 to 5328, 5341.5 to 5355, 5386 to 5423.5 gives -0.3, 22.6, 23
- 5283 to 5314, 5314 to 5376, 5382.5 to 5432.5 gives 0.7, 23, 23.4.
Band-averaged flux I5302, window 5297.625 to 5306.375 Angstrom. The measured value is 22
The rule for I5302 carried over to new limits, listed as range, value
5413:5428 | 25.2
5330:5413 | 23.2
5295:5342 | 22.3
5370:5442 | 23.6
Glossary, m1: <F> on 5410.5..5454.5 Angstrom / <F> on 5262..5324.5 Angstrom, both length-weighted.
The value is 1.1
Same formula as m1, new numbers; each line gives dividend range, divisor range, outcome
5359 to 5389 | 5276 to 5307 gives 1.07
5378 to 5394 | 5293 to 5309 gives 1.14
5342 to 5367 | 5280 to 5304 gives 1.08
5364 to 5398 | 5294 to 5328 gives 1.06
